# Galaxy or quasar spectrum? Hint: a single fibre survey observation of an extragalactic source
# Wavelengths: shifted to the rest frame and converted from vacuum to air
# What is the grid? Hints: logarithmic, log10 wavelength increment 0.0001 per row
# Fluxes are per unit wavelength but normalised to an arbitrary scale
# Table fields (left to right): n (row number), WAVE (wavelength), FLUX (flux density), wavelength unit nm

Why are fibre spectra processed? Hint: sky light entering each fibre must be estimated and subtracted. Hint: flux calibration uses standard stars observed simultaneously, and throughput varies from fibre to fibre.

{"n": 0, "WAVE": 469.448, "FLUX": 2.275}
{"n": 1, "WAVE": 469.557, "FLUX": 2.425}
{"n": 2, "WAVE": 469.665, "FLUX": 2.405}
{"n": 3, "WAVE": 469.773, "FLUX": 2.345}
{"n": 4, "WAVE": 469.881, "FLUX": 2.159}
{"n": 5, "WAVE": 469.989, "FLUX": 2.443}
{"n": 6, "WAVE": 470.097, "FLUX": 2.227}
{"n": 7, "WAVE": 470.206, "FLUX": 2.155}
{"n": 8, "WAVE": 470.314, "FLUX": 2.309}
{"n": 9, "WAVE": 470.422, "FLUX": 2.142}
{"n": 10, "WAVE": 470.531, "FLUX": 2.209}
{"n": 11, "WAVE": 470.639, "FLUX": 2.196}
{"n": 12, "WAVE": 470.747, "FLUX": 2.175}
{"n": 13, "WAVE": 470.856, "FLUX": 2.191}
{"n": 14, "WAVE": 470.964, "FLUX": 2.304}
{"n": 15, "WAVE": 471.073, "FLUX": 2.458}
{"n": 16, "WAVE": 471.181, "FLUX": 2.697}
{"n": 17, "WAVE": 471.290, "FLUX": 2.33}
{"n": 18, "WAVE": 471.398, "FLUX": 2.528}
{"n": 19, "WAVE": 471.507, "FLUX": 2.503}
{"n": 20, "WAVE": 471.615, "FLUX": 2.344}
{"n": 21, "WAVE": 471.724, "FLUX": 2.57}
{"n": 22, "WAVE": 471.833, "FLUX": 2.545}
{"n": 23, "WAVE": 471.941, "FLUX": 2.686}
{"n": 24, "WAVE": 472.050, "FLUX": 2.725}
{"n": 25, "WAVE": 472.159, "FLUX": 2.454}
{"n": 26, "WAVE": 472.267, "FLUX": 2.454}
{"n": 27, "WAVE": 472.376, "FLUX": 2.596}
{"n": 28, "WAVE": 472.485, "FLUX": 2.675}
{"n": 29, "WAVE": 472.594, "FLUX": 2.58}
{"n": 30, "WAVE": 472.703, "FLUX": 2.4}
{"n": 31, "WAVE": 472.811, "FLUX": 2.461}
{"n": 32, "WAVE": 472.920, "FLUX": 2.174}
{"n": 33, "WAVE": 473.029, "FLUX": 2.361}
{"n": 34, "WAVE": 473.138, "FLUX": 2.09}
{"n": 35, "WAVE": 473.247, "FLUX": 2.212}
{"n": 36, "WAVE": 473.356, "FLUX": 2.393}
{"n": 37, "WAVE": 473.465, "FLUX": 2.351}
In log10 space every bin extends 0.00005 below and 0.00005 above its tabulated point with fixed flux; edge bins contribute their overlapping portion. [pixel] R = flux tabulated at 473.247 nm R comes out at 2.212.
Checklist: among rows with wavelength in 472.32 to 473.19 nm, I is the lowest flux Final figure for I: 2.09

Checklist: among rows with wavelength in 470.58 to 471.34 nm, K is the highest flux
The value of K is 2.697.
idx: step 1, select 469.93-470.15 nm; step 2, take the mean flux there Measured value 2.34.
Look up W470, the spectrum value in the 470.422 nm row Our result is 2.142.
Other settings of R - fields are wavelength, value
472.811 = 2.461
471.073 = 2.458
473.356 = 2.393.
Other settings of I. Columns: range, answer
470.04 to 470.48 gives 2.142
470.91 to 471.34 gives 2.304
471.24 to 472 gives 2.33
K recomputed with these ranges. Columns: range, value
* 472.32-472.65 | 2.675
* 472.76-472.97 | 2.461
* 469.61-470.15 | 2.443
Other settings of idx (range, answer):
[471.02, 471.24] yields 2.57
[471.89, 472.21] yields 2.62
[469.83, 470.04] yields 2.3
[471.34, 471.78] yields 2.48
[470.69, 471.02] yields 2.22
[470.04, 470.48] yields 2.21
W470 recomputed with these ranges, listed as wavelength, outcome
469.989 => 2.443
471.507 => 2.503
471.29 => 2.33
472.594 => 2.58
